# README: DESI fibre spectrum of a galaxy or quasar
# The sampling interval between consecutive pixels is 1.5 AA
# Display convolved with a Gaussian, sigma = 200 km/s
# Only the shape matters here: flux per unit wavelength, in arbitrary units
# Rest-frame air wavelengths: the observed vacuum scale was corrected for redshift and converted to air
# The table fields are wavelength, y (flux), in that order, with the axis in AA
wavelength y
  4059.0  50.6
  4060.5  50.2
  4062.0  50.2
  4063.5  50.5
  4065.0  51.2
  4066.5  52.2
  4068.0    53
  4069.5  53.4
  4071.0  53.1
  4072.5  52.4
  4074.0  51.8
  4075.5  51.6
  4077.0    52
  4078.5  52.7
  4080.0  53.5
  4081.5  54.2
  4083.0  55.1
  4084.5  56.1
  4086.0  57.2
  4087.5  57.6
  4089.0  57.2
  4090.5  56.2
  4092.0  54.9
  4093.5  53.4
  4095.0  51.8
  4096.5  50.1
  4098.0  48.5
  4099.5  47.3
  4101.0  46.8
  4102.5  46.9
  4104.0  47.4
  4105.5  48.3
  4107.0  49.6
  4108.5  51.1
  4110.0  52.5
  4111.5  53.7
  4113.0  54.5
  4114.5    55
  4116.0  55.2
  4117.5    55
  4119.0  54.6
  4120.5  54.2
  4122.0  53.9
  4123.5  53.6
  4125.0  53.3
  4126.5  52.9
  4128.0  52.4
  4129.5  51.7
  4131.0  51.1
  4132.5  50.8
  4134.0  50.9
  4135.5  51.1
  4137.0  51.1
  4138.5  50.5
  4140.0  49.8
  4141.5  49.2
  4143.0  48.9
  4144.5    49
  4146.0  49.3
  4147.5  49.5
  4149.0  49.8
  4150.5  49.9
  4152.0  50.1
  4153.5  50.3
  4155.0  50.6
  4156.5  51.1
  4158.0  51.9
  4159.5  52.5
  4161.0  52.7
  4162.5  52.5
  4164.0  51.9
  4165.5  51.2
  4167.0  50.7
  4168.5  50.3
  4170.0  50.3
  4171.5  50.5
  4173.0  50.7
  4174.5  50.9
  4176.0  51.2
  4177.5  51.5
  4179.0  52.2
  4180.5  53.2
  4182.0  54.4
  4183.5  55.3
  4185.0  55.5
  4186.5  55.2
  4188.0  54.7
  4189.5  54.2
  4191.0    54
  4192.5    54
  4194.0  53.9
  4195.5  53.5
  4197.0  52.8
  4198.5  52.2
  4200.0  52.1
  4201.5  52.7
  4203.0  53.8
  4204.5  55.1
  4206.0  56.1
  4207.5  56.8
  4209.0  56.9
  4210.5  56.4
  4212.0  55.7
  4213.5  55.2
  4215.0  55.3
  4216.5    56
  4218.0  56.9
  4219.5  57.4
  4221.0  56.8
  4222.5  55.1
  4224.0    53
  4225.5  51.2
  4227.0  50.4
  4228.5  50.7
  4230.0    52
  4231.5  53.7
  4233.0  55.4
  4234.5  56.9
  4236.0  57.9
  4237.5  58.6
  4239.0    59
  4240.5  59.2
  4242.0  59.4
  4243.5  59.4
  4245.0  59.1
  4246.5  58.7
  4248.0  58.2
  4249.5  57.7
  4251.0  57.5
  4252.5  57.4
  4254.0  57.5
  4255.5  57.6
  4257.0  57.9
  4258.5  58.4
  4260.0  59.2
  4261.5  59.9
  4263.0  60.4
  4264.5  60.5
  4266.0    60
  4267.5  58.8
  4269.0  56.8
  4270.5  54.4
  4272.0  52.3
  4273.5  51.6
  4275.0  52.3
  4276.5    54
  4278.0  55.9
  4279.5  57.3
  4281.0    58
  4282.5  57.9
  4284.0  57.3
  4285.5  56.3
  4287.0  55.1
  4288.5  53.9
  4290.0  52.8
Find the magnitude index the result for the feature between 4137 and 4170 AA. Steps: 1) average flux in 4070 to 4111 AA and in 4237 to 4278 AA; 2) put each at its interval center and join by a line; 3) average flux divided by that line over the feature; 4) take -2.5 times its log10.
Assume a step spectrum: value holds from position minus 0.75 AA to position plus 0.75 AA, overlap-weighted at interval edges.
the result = 0.076 mag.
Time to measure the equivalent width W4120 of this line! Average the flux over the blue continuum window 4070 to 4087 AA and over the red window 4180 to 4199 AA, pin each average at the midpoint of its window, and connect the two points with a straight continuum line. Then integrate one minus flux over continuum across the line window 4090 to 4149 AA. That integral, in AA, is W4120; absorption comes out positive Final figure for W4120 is 2.7 AA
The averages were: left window 53.7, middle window 51.4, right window 54.1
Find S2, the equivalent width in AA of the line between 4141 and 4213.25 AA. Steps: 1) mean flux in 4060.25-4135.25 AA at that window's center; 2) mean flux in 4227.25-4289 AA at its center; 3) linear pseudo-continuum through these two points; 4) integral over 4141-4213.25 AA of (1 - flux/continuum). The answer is 2.90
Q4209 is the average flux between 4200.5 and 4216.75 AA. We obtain 55.4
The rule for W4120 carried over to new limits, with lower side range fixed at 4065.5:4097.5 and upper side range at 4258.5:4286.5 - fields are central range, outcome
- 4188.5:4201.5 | 0.53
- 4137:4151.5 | 1.36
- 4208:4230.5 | 0.53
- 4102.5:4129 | 0.82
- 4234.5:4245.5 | -0.48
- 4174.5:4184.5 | 0.44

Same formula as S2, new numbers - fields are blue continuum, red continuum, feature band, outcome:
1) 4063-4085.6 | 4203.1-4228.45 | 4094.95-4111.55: 1.3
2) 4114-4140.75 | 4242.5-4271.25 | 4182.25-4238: 1.6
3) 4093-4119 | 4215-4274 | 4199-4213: 0.0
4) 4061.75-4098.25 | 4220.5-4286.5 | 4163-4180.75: 1.3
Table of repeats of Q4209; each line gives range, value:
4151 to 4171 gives 51.2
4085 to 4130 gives 52.6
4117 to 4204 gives 52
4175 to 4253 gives 55.2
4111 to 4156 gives 51.7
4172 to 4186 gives 52.8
